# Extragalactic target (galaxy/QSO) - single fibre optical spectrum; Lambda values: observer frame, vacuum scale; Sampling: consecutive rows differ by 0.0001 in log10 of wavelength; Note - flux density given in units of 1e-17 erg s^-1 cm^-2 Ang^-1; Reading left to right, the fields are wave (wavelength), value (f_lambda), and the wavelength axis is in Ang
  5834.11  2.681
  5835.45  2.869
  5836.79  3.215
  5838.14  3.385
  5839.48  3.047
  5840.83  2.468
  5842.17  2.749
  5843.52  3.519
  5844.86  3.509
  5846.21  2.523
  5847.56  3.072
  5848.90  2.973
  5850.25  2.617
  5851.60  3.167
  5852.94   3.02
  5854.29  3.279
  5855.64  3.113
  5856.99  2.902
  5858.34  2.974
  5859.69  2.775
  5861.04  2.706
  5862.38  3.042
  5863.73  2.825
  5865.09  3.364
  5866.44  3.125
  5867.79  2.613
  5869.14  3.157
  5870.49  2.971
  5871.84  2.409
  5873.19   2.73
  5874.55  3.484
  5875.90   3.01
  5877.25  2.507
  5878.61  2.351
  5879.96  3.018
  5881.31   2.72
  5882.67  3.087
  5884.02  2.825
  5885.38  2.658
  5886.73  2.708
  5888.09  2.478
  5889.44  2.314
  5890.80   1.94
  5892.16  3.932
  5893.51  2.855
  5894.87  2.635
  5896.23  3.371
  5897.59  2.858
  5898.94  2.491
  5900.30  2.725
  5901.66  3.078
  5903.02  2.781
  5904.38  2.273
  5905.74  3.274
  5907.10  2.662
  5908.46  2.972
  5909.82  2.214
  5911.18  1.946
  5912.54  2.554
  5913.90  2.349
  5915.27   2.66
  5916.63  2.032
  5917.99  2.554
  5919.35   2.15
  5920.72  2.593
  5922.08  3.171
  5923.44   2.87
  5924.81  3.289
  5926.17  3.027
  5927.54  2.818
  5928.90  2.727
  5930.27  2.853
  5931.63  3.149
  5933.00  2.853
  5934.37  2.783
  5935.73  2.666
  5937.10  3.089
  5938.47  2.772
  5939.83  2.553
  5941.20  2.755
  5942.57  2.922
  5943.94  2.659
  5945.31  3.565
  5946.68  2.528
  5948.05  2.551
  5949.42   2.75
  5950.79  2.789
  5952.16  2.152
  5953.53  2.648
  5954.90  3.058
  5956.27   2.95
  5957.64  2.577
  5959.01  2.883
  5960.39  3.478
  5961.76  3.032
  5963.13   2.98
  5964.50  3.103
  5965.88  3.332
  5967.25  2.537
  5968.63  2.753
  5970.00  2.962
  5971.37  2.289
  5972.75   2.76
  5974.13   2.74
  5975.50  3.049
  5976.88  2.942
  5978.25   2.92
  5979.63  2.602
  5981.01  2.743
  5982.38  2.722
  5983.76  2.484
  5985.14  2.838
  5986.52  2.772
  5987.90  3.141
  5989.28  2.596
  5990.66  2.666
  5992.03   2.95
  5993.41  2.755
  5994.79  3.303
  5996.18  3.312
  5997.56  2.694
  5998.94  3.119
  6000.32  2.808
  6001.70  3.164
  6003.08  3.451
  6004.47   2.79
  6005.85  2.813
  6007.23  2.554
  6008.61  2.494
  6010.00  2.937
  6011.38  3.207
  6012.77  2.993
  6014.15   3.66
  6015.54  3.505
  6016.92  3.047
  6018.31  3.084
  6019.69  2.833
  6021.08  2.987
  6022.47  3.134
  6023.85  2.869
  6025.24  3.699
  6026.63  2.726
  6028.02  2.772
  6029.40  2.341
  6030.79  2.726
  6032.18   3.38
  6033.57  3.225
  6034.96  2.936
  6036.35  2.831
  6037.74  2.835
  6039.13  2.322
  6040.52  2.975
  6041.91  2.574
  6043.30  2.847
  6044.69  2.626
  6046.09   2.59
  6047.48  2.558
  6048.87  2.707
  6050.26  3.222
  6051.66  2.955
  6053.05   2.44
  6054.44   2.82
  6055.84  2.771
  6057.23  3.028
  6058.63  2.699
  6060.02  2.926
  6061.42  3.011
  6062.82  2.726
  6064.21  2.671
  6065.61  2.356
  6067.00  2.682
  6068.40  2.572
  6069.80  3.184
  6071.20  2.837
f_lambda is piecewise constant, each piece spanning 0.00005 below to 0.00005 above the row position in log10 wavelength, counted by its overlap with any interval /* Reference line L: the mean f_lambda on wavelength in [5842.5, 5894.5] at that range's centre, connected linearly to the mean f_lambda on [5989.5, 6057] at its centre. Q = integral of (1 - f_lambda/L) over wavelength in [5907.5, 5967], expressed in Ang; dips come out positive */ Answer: 2.7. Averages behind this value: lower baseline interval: 2.9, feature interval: 2.77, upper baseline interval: 2.92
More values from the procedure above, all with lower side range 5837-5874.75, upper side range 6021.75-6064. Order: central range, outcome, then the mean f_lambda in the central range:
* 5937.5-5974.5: 1.07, 2.82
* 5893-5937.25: 3.05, 2.73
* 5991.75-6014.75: -1.03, 3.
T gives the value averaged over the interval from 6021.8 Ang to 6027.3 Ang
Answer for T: 3.11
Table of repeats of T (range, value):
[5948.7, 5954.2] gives 2.58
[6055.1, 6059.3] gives 2.83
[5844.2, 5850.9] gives 2.94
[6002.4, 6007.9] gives 2.9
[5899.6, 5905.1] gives 2.72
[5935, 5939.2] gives 2.84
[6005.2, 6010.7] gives 2.7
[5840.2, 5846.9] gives 2.96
